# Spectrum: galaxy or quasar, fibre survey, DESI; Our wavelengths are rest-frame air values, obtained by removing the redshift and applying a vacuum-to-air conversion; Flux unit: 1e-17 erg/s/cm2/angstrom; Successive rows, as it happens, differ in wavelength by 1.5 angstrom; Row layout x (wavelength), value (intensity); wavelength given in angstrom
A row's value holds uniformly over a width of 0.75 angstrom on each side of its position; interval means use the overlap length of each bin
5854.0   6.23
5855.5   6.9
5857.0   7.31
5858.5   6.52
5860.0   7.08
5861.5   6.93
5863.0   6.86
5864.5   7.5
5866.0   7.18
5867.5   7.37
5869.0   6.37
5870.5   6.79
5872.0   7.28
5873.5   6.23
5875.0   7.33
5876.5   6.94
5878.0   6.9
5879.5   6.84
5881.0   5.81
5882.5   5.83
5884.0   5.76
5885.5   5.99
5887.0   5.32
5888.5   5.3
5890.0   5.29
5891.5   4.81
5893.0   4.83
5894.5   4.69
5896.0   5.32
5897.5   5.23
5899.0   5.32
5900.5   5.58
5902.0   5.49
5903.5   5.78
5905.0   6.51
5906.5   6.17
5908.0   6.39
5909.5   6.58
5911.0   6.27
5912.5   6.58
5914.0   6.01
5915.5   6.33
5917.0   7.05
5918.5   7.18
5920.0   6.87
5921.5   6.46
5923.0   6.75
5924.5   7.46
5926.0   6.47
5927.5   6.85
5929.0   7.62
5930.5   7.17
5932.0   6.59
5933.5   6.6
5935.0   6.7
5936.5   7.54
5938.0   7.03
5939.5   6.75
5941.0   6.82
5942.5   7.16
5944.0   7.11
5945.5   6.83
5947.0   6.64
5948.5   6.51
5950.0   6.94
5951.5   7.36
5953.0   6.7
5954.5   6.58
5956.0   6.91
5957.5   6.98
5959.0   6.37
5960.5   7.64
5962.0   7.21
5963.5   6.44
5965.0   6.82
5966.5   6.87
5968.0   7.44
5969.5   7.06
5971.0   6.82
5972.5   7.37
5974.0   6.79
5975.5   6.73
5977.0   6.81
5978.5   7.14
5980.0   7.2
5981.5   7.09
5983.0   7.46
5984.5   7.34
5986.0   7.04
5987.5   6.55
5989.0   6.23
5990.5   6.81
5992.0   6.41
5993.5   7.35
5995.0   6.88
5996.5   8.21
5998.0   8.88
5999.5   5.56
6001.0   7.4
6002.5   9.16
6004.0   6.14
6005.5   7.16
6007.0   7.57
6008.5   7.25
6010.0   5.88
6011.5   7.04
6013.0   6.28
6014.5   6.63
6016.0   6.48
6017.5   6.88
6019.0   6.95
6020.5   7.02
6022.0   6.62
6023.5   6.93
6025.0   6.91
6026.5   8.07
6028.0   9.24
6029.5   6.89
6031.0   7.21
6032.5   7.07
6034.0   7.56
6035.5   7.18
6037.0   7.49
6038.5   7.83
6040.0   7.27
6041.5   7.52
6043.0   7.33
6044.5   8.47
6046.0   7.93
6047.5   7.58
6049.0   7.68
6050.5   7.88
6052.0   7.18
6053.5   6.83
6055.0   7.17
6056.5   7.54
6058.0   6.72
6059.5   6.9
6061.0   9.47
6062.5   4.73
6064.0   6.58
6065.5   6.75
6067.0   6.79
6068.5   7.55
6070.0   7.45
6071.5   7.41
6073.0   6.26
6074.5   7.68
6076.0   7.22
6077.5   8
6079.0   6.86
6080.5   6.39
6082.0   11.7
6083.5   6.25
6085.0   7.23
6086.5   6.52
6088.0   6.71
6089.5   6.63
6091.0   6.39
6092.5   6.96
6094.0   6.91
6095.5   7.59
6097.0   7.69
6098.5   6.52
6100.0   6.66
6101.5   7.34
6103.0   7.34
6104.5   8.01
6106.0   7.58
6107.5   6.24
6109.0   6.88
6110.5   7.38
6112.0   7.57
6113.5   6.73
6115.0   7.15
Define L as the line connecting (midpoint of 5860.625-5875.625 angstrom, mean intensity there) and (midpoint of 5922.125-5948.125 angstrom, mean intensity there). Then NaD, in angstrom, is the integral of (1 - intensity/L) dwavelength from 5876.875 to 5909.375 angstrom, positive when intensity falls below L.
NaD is 5.9 angstrom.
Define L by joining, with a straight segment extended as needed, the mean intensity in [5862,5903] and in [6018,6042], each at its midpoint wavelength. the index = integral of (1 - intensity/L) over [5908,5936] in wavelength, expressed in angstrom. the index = -1.42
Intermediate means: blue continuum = 6.08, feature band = 6.75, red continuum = 7.35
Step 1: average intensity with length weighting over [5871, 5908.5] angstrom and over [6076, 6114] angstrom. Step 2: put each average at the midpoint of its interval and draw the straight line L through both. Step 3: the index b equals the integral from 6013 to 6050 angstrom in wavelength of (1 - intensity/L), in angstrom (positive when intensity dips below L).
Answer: -2.98 angstrom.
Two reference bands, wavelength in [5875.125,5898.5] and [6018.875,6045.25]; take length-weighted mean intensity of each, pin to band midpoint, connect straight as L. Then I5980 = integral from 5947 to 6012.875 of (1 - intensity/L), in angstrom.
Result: -2.0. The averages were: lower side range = 5.7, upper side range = 7.43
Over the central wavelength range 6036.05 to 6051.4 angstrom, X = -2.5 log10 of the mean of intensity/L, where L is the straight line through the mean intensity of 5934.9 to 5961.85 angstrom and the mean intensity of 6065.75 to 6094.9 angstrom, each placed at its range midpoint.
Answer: -0.08 mag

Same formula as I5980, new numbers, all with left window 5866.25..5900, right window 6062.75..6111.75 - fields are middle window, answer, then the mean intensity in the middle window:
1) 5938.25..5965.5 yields -2.1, 6.88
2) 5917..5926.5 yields -1.0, 6.89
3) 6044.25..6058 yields -1.1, 7.51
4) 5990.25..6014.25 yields -1.6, 7.12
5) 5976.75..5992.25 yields -0.9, 6.94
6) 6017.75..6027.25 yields -0.4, 7.07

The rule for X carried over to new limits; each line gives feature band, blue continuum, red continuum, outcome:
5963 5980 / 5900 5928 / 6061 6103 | -0.04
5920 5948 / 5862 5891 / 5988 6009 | -0.02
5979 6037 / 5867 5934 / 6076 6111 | -0.05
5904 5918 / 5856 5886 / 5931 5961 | 0.06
